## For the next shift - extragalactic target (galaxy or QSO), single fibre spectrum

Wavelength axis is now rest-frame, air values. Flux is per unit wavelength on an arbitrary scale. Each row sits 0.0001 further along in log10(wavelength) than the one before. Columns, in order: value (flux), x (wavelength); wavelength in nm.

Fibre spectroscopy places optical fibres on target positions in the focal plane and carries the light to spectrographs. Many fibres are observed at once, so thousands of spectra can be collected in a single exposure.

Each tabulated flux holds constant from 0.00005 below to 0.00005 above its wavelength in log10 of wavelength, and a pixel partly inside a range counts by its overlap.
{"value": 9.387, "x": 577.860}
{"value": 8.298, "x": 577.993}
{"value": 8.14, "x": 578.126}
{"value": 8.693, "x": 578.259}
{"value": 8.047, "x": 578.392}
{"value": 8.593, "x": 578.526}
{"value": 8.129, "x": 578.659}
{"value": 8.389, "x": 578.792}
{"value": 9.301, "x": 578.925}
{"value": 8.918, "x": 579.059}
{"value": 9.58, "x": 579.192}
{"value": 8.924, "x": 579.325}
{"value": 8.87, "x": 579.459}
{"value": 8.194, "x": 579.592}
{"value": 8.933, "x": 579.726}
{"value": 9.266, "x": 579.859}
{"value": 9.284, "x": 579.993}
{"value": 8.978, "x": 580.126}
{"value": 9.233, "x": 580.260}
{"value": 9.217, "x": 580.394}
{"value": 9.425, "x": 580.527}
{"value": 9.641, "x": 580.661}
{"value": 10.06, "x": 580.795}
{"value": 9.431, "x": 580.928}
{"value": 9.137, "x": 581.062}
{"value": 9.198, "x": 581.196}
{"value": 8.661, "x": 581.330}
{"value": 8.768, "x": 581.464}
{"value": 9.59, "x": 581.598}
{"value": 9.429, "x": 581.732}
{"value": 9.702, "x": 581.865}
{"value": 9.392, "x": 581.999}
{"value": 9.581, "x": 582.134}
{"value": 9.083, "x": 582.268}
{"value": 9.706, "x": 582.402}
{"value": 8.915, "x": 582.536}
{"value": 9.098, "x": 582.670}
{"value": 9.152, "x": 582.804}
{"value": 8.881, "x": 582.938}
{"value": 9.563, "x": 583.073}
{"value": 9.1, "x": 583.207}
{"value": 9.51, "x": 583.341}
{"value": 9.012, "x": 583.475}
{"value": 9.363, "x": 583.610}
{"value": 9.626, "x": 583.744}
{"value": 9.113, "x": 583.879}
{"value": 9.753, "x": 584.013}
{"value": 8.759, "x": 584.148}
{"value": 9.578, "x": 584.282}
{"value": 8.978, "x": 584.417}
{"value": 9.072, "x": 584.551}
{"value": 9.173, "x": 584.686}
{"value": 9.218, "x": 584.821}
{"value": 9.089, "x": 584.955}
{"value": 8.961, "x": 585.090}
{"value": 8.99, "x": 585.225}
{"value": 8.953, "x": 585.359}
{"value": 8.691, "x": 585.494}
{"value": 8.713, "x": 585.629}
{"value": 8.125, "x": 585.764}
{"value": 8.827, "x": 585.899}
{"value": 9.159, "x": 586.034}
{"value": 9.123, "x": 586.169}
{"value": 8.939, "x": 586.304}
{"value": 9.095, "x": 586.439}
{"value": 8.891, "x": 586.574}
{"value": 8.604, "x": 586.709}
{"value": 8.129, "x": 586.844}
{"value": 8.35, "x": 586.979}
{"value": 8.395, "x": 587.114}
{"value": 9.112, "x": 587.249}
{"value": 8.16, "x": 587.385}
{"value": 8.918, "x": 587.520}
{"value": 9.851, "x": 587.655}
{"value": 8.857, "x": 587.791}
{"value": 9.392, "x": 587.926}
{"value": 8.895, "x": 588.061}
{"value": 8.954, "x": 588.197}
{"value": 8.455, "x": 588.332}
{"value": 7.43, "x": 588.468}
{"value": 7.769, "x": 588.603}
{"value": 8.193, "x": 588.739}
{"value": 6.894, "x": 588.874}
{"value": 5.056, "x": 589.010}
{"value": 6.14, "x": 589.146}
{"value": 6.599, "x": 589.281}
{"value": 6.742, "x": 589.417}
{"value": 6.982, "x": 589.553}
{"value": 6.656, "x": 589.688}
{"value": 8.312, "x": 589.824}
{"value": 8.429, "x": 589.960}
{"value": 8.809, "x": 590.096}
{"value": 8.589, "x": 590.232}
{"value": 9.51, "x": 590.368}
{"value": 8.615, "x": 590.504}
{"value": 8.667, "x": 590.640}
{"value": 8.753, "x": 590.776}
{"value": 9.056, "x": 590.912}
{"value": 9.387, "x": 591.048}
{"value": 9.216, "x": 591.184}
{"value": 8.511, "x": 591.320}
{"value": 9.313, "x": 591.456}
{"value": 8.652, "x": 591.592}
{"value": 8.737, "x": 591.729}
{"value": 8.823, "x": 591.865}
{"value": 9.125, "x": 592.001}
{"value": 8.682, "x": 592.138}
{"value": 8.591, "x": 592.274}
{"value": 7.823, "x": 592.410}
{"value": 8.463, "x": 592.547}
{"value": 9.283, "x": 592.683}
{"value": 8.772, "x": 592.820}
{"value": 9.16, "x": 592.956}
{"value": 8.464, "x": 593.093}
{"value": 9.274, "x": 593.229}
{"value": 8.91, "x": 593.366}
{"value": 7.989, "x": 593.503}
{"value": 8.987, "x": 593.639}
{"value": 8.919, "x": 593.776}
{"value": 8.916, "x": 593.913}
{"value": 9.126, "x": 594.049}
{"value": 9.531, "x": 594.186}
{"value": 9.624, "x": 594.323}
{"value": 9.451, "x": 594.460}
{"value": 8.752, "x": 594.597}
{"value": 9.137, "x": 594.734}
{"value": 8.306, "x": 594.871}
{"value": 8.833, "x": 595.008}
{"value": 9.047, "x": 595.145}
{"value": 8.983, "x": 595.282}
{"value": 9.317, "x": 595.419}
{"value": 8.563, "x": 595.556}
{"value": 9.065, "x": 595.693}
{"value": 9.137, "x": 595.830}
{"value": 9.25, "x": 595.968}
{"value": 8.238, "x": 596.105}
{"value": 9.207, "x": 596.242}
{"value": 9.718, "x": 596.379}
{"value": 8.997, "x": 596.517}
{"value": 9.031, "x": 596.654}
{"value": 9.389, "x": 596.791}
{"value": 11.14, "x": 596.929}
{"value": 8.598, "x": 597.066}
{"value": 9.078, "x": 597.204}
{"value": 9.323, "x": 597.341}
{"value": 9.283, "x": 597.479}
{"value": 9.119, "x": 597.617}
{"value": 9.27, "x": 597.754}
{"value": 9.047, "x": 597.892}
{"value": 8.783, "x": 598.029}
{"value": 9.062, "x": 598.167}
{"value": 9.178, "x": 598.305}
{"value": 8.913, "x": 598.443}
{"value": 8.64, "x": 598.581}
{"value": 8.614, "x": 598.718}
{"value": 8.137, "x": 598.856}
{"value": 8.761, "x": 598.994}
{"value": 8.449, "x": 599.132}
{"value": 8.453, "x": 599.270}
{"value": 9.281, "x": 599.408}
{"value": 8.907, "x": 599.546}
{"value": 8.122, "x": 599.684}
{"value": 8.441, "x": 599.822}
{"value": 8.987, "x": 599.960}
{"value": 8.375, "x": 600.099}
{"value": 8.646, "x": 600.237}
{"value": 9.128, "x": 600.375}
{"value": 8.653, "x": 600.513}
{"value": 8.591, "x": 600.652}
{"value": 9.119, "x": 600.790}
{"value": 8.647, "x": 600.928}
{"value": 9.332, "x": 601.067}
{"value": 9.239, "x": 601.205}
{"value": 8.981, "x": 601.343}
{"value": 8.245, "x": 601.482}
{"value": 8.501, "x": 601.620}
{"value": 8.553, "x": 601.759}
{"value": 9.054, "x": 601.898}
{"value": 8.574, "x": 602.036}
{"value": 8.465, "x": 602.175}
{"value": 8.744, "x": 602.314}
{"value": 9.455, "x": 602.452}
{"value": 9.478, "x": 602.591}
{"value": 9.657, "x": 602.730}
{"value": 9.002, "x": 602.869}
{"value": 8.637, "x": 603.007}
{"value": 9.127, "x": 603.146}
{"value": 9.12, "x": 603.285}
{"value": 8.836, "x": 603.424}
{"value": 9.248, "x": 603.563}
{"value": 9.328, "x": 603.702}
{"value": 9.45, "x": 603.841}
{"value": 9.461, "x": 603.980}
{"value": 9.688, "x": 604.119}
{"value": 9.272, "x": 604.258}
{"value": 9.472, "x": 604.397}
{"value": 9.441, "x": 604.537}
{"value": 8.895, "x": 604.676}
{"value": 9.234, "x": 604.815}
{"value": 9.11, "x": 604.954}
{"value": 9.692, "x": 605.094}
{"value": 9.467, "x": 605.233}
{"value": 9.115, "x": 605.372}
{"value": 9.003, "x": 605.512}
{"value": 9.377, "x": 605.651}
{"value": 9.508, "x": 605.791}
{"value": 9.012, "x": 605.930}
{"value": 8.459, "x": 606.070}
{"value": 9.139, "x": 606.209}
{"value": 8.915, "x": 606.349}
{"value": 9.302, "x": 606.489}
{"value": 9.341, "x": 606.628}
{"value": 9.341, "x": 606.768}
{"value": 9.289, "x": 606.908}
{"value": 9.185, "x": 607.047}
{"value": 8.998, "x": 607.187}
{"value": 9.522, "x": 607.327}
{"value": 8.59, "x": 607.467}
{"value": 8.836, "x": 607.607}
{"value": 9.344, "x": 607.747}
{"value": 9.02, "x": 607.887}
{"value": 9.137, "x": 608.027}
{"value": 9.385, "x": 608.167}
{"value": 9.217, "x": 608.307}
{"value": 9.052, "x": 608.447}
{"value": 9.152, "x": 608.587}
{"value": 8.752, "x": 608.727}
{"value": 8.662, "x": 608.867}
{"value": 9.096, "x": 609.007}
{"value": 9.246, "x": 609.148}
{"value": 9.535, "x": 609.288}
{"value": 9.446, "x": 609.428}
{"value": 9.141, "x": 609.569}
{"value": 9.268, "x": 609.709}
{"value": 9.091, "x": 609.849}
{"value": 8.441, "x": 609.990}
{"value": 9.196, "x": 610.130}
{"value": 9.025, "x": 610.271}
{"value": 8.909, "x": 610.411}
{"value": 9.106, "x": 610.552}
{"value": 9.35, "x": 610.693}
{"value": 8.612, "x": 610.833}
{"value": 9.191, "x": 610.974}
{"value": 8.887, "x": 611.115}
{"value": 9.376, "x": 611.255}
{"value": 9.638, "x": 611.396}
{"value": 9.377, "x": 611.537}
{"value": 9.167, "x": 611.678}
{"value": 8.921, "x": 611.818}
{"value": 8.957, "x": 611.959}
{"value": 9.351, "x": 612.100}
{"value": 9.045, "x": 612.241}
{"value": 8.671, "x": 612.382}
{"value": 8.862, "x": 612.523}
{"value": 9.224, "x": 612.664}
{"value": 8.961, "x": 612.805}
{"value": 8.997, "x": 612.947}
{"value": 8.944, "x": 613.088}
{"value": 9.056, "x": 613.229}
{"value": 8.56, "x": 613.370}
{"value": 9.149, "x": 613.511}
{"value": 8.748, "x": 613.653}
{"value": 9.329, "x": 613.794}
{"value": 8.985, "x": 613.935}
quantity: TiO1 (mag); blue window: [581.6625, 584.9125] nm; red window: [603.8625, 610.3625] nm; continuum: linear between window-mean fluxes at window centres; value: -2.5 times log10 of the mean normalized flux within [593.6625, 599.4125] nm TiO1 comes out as 0.02 mag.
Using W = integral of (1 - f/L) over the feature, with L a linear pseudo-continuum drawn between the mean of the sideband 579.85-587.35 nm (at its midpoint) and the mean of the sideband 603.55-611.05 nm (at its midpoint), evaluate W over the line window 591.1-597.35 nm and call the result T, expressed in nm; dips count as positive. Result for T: 0.103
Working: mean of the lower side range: 9.11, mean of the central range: 8.99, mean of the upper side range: 9.17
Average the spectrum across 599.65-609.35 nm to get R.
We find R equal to 9.06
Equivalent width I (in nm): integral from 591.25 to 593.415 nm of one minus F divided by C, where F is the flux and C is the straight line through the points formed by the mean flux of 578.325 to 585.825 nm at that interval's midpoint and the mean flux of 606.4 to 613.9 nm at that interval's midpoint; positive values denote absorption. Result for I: 0.08 nm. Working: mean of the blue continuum 9.11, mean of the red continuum 9.09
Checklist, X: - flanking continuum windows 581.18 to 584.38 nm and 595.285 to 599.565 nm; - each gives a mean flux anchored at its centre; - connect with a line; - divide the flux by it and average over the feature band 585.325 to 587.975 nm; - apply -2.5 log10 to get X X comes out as 0.05 mag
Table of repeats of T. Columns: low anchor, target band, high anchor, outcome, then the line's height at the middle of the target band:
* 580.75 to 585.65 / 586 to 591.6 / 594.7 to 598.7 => 0.489 nm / 9.16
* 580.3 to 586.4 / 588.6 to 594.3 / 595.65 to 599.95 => 0.417 nm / 9.08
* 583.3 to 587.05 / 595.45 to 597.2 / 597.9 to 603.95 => -0.057 nm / 8.9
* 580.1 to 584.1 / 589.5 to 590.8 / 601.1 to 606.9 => 0.128 nm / 9.24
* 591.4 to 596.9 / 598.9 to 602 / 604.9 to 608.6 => 0.109 nm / 9.06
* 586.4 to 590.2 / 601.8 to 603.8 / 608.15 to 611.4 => -0.065 nm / 8.77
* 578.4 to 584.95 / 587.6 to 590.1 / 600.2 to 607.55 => 0.374 nm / 9.14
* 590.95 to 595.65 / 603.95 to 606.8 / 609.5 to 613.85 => -0.078 nm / 9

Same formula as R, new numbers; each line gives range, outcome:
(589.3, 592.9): 8.53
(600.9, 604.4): 9.06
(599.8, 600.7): 8.7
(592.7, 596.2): 8.96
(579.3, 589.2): 8.9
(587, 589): 8.41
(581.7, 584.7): 9.29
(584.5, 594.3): 8.57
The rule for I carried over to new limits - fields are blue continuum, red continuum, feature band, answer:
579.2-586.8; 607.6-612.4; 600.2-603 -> 0.07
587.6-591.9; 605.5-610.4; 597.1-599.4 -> -0.06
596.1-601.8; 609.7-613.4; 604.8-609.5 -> -0.08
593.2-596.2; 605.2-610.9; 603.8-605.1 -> -0.04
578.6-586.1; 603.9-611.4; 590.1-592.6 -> 0.09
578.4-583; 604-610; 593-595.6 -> 0.05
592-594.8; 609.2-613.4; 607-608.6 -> -0.01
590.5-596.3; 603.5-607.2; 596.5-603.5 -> 0.13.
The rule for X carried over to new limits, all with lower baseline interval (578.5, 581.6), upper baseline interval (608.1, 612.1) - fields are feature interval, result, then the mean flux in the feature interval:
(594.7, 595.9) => 0.02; 8.92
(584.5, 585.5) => 0.00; 9.04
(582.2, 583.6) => -0.02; 9.21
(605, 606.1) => -0.01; 9.22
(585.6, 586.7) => 0.03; 8.85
